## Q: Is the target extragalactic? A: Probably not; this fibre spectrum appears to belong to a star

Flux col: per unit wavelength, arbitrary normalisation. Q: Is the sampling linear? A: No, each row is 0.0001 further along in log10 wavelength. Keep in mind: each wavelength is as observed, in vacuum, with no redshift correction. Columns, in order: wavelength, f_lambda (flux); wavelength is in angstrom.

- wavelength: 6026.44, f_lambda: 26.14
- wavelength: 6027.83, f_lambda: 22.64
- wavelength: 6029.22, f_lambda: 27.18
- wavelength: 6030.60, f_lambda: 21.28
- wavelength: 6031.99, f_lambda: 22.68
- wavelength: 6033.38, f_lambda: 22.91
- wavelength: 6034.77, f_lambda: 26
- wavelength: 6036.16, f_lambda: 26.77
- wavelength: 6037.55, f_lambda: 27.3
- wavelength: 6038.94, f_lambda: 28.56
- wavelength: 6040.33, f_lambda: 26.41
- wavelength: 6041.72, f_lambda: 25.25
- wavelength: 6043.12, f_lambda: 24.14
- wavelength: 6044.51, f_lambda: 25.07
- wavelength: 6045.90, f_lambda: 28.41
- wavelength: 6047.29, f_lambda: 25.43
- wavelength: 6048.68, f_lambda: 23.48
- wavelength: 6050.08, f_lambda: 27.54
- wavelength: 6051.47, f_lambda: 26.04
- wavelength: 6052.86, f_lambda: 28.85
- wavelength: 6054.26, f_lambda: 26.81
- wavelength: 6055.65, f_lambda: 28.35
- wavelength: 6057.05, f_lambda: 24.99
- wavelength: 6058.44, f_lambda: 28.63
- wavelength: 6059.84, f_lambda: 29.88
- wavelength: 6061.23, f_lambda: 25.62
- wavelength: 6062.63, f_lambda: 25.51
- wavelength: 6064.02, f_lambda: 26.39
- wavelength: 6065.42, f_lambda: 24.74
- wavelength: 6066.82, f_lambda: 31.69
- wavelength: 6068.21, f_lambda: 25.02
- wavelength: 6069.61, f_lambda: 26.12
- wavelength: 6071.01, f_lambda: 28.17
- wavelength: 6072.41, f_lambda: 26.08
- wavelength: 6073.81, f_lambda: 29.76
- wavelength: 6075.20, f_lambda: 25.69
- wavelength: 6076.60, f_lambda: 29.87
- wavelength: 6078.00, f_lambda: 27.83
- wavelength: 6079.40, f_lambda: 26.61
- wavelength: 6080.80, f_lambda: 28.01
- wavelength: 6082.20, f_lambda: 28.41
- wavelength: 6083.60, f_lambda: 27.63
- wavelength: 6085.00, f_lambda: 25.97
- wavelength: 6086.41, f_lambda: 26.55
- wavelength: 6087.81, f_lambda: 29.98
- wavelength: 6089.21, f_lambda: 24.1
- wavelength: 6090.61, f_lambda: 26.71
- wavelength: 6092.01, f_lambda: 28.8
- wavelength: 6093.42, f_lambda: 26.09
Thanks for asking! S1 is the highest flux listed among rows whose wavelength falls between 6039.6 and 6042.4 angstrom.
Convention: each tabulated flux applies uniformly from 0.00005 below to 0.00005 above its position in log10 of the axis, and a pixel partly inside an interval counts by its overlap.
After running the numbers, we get 26.41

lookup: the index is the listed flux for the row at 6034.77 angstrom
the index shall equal 26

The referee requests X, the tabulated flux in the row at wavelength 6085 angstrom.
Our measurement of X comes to 25.97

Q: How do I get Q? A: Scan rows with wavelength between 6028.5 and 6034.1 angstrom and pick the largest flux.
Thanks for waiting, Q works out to 27.18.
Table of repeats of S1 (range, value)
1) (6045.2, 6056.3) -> 28.85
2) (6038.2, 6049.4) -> 28.56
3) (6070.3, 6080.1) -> 29.87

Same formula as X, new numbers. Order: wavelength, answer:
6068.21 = 25.02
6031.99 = 22.68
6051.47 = 26.04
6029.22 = 27.18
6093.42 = 26.09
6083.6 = 27.63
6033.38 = 22.91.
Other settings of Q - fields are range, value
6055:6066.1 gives 29.88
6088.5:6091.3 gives 26.71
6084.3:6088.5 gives 29.98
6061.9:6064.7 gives 26.39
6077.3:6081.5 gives 28.01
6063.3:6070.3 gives 31.69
